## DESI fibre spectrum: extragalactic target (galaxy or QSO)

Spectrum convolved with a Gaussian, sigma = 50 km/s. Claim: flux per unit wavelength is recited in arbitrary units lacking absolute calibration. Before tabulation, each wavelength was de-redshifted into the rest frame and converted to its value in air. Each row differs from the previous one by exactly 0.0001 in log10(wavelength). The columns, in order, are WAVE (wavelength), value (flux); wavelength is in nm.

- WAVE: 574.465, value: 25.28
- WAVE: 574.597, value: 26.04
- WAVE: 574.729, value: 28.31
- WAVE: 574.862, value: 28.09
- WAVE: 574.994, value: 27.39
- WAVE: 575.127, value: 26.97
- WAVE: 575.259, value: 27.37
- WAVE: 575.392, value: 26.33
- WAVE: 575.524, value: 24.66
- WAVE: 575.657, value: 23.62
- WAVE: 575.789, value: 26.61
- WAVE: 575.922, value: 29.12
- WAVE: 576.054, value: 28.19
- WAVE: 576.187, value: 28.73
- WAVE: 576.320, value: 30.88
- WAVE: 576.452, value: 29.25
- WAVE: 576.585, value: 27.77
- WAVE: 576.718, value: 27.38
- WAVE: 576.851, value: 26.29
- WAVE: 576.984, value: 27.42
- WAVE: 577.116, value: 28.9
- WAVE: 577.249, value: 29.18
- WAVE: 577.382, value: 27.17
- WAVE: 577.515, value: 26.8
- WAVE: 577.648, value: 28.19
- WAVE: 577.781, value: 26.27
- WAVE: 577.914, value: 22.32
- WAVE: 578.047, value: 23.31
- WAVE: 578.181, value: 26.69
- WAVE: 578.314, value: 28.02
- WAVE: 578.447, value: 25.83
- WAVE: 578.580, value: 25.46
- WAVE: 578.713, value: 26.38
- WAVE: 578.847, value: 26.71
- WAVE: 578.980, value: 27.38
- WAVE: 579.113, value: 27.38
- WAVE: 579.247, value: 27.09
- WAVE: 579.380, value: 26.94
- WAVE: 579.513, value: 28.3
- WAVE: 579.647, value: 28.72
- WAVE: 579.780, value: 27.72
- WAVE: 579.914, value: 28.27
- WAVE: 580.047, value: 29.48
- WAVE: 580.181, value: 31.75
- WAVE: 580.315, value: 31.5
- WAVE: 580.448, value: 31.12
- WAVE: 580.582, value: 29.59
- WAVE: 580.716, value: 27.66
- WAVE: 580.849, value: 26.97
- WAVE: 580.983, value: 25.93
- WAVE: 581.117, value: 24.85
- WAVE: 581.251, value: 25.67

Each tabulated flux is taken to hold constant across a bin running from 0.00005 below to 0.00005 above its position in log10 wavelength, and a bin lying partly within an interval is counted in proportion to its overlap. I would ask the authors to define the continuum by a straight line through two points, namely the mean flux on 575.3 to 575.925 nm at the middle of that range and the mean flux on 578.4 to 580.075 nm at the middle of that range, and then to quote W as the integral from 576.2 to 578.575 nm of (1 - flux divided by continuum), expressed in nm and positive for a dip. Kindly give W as -0.055 nm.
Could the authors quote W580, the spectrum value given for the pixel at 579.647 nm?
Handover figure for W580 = 28.72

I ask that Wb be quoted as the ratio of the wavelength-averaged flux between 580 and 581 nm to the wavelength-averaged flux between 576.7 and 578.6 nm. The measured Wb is 1.10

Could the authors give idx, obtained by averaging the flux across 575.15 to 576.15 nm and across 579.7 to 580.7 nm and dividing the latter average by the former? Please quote 1.12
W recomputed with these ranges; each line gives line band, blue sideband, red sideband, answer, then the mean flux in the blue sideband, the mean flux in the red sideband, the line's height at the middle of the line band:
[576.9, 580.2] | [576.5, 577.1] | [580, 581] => 0.13 nm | 27.4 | 29.4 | 28.4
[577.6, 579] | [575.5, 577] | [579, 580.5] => 0.12 nm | 27.6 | 28.9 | 28.3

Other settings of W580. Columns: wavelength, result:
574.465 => 25.28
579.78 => 27.72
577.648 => 28.19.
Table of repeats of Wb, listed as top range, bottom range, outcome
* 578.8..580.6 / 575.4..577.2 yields 1.04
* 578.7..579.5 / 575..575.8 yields 1.04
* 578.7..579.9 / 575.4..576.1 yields 1.04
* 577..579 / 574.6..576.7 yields 0.97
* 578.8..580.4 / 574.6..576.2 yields 1.05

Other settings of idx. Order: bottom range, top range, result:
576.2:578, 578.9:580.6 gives 1.05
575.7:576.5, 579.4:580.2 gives 1.00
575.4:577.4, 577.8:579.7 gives 0.96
